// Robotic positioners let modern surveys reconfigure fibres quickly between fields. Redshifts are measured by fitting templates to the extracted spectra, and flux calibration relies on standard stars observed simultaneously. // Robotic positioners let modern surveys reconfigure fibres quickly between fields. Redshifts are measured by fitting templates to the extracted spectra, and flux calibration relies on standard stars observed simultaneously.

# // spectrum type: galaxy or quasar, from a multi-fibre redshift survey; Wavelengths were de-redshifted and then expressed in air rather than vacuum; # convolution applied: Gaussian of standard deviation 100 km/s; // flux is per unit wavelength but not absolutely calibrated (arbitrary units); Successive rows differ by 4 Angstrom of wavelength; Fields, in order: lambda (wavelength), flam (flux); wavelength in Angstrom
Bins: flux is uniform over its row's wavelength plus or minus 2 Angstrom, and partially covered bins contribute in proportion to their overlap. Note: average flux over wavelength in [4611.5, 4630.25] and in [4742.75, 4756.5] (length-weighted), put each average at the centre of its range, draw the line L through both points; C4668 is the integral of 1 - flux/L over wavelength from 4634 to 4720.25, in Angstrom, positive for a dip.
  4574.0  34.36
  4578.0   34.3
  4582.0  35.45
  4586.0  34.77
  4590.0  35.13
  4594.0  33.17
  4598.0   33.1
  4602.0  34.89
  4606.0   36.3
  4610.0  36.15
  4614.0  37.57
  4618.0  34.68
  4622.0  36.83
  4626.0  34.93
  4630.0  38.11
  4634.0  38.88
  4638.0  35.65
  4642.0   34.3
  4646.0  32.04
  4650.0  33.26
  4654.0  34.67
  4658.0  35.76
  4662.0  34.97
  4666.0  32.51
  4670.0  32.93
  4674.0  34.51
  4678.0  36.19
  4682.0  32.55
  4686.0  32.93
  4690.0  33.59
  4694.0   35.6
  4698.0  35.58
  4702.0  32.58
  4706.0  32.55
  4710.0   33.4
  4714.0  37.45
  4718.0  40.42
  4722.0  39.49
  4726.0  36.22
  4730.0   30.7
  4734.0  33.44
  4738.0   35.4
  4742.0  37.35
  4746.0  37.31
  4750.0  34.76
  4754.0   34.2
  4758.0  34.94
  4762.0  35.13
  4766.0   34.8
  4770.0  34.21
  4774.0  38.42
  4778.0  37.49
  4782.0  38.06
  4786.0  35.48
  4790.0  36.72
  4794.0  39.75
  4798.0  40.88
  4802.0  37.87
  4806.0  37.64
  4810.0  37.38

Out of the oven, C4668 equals 3.3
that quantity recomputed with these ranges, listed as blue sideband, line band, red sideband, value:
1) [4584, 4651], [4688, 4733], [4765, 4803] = 1.6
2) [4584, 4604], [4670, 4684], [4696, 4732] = 0.3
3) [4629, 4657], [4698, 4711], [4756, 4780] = 0.8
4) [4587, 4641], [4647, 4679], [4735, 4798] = 1.5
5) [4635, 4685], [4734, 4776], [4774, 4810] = 1.6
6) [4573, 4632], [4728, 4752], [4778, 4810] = 1.6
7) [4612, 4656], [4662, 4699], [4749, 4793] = 1.7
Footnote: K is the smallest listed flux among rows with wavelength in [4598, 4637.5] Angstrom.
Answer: 33.1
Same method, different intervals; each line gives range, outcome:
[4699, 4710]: 32.55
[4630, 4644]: 34.3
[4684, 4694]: 32.93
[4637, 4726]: 32.04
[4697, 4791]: 30.7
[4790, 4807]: 36.72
